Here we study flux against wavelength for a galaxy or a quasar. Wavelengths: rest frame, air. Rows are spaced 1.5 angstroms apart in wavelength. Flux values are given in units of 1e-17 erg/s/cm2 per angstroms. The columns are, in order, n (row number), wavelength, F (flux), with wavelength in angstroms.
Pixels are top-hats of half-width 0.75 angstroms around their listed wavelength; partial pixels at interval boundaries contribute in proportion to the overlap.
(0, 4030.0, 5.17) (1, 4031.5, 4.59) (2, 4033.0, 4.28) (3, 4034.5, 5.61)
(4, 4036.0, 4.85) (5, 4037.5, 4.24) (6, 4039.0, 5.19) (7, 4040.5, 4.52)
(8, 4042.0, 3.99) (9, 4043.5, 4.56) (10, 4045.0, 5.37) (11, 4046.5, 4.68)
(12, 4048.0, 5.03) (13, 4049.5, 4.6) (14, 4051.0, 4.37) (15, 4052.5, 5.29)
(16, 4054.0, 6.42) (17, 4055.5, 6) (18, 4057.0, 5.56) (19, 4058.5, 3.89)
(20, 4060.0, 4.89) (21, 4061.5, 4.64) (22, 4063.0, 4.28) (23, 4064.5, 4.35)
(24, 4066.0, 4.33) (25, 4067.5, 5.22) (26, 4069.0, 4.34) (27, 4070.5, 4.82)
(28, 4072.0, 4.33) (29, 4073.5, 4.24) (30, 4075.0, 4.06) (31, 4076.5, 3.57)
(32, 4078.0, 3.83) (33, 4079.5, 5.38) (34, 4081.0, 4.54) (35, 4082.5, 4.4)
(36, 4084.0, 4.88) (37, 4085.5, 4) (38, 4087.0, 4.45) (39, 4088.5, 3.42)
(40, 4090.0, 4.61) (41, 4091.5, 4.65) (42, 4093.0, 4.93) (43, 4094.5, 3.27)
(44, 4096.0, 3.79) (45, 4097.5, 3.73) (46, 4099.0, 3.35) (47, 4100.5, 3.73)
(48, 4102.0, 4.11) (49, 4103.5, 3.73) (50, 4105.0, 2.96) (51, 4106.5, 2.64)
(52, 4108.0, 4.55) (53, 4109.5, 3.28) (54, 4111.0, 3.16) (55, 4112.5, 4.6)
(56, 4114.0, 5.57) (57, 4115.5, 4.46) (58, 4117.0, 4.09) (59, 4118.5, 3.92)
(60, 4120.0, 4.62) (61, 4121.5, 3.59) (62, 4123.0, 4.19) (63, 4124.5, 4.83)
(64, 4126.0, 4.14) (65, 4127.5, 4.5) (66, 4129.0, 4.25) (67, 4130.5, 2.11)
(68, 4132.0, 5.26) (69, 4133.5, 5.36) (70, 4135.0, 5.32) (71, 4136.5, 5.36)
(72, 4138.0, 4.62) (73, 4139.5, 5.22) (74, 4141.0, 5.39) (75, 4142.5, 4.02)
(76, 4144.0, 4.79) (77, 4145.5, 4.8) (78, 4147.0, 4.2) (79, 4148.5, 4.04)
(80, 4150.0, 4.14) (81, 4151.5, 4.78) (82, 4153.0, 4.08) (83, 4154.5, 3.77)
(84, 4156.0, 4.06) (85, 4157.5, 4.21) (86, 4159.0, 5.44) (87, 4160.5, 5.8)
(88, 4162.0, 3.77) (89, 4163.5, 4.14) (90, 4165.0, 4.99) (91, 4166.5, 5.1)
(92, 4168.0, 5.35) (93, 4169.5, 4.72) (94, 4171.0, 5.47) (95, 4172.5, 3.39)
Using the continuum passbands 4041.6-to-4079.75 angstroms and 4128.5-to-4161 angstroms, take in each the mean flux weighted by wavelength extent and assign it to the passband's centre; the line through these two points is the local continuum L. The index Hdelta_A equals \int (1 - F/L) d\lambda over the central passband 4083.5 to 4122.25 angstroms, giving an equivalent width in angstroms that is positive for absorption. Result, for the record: 5.3 angstroms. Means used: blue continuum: 4.69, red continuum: 4.59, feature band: 4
